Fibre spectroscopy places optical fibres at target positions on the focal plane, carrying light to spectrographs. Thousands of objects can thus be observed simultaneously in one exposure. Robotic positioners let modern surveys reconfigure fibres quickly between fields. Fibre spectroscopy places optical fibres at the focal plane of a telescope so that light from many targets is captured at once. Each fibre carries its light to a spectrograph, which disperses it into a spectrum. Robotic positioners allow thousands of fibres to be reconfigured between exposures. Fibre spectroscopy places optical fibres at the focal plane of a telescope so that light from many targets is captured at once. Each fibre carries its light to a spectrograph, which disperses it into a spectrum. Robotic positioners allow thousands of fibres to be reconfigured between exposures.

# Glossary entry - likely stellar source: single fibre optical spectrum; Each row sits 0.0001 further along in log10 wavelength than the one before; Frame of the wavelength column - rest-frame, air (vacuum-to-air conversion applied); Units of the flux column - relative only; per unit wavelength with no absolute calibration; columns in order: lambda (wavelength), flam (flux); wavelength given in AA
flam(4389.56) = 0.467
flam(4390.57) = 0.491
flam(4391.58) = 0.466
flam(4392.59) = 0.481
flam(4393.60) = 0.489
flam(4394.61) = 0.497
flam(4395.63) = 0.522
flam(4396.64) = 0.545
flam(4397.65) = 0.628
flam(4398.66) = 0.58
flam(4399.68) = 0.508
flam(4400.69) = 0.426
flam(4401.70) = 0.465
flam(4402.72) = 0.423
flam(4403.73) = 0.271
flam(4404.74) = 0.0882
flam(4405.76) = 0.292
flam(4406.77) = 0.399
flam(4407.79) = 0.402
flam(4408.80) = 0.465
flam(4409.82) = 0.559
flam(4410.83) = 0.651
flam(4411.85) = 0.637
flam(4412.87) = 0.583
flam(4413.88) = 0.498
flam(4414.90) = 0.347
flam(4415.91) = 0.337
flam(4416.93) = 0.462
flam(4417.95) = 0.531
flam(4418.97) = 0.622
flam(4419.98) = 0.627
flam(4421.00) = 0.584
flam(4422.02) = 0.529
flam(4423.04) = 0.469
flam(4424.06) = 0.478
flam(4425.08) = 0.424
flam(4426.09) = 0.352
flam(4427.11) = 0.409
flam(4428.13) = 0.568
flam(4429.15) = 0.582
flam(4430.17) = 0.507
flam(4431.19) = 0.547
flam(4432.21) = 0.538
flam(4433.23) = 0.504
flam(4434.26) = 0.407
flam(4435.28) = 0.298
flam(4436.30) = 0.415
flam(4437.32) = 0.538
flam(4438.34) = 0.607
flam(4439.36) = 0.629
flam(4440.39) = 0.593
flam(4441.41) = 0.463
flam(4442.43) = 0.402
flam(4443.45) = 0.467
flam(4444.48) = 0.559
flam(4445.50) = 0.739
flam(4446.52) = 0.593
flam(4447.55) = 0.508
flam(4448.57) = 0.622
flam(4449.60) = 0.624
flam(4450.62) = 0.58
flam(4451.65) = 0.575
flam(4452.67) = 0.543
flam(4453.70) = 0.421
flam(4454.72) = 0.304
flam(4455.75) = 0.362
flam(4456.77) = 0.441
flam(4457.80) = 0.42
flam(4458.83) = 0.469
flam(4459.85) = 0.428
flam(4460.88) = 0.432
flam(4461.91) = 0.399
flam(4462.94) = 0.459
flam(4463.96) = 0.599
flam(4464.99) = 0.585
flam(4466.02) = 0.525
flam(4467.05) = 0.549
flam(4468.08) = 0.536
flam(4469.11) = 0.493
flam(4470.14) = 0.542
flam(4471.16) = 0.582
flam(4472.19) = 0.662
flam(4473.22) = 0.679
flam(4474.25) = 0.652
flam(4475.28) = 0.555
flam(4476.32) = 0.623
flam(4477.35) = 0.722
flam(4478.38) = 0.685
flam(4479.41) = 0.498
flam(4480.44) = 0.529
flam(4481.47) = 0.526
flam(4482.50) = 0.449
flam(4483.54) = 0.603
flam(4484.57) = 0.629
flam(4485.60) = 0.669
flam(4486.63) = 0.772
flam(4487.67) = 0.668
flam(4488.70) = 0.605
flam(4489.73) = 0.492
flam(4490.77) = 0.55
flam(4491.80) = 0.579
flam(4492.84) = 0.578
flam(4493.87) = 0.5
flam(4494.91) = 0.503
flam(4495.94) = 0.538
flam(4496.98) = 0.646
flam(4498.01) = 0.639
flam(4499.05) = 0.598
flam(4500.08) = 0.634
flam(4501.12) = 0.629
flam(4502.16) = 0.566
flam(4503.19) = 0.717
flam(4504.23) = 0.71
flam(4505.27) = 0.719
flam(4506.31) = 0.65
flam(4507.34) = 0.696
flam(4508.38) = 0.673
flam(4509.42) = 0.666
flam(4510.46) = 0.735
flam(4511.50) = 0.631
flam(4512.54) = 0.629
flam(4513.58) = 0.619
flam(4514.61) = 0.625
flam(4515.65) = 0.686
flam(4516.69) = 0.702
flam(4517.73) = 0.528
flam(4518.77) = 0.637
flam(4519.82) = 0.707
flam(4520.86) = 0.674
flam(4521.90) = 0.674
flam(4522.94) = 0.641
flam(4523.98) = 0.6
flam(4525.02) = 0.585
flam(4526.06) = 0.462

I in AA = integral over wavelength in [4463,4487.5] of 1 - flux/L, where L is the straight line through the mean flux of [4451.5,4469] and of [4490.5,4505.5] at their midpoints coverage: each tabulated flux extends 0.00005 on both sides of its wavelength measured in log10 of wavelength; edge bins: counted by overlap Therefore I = -3.16 AA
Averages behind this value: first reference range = 0.472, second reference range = 0.606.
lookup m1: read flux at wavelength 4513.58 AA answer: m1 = 0.619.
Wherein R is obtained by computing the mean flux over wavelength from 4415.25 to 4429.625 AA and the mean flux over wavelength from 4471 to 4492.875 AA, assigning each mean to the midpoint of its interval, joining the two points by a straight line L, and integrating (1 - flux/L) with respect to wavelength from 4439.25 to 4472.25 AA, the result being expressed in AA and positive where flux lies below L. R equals 2.47 AA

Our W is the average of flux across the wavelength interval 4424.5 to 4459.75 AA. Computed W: 0.5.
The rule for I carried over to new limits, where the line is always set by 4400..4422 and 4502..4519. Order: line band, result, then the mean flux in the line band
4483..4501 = 0.7 AA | 0.601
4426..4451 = -0.3 AA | 0.525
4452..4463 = 2.6 AA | 0.426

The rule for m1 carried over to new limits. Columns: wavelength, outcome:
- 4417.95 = 0.531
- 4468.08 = 0.536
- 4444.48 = 0.559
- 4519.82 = 0.707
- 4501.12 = 0.629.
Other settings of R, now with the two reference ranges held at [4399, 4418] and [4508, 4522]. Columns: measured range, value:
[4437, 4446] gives -0.9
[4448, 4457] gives 0.5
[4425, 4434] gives -0.2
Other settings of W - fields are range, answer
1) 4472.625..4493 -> 0.604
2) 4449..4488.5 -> 0.548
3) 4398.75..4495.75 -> 0.517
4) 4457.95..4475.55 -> 0.536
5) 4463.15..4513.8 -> 0.608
